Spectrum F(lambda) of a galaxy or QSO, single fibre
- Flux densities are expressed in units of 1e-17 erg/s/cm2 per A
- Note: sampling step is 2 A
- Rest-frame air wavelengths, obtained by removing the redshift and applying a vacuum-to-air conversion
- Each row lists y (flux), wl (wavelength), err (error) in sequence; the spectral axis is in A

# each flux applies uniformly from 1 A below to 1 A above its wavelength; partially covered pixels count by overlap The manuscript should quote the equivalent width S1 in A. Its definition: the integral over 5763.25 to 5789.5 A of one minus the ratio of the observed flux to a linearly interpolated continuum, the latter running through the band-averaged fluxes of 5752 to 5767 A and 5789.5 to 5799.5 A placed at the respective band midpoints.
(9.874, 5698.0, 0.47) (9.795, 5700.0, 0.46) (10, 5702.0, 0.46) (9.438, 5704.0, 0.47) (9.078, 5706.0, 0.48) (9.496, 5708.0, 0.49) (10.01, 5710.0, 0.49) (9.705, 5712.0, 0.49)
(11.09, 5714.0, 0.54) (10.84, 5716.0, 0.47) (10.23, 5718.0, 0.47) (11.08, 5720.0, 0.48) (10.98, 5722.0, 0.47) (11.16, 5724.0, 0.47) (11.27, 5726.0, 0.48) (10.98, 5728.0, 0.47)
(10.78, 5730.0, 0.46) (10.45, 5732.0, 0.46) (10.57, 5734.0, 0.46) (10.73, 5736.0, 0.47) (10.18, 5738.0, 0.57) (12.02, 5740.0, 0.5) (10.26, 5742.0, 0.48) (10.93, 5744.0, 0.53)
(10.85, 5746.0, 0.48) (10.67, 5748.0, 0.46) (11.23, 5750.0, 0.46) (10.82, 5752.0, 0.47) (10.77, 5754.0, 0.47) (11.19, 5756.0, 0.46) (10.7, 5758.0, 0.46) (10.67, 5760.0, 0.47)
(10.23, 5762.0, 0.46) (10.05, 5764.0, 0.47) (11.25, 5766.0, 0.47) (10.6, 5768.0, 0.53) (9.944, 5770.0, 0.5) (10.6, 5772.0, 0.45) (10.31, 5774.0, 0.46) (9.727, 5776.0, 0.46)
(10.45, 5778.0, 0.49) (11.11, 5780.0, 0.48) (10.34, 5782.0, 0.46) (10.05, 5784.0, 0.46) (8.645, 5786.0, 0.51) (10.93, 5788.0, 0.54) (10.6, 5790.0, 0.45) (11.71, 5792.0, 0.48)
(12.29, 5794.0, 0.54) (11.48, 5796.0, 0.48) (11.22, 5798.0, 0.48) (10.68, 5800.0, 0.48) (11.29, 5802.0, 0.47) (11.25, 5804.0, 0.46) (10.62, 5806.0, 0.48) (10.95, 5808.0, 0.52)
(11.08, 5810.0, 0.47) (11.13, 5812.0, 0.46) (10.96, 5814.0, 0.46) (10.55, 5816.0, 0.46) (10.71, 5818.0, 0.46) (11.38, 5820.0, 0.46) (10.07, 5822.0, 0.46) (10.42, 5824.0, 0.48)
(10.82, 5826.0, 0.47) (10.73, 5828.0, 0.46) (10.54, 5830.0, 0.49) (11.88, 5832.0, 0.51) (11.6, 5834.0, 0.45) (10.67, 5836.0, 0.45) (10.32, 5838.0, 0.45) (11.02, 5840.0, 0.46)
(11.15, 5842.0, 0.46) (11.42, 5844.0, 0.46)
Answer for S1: 1.8 A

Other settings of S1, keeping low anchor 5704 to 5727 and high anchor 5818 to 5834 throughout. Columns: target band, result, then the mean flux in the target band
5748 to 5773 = -0.18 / 10.7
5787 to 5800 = -0.70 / 11.3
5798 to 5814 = -0.33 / 11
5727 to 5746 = -0.50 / 10.8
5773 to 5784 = 0.33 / 10.4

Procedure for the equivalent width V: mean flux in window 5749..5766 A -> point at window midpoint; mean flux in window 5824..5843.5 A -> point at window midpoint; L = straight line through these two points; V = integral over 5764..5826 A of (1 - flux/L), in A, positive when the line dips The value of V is 0.6 A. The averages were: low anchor 10.7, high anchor 11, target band 10.7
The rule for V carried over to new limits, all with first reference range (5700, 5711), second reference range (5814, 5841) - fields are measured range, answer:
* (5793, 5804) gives -0.9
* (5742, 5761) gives -1.4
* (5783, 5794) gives -0.1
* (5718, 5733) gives -1.7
